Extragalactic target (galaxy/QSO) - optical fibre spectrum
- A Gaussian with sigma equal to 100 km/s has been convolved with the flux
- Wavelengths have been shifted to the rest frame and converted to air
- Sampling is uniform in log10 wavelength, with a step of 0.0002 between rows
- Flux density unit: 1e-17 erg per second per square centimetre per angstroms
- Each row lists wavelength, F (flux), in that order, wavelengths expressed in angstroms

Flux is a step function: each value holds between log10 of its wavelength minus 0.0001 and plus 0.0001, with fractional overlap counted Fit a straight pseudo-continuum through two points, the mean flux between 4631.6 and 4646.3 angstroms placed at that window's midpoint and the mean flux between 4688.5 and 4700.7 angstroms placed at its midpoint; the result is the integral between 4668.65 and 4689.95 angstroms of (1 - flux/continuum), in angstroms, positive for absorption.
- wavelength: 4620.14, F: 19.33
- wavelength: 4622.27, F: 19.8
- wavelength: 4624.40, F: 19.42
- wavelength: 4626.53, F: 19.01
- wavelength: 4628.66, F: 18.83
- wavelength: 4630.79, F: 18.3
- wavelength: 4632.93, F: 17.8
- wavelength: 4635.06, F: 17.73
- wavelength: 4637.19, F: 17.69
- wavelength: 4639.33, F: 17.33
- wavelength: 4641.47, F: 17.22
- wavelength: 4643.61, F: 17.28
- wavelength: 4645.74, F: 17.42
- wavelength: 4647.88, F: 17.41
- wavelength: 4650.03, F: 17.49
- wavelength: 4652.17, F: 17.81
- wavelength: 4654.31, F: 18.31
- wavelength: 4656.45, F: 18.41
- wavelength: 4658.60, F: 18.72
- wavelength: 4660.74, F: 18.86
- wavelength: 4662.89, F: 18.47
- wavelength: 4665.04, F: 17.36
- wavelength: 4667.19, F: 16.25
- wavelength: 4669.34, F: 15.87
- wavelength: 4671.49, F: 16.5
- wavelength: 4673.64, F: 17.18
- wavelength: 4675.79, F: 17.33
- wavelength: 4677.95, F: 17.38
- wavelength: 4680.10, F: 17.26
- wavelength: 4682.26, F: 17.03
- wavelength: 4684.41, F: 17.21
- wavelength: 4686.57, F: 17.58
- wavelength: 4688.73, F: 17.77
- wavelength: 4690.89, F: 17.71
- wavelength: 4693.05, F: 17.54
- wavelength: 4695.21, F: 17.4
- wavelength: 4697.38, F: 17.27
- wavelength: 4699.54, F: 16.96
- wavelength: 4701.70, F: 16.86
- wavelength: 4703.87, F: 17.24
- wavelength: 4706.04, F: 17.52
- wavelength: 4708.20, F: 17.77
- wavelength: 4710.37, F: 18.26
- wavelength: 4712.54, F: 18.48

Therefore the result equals 0.4 angstroms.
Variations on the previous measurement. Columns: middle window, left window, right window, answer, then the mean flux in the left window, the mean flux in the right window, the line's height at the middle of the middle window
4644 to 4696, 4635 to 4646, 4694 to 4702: -0.65 angstroms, 17.4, 17.2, 17.3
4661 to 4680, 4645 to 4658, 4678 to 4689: 0.45 angstroms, 17.8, 17.3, 17.5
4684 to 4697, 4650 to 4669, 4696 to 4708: -0.10 angstroms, 17.9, 17.2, 17.4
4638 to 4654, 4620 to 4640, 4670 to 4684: 0.49 angstroms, 18.5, 17.1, 18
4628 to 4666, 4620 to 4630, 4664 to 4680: 0.43 angstroms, 19.2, 16.9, 18.1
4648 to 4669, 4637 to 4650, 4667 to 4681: -0.92 angstroms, 17.4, 16.9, 17.1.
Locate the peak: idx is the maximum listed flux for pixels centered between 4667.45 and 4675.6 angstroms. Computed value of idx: 17.18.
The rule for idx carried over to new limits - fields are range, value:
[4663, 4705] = 17.77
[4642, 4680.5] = 18.86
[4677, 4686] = 17.38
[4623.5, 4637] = 19.42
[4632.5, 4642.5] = 17.8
